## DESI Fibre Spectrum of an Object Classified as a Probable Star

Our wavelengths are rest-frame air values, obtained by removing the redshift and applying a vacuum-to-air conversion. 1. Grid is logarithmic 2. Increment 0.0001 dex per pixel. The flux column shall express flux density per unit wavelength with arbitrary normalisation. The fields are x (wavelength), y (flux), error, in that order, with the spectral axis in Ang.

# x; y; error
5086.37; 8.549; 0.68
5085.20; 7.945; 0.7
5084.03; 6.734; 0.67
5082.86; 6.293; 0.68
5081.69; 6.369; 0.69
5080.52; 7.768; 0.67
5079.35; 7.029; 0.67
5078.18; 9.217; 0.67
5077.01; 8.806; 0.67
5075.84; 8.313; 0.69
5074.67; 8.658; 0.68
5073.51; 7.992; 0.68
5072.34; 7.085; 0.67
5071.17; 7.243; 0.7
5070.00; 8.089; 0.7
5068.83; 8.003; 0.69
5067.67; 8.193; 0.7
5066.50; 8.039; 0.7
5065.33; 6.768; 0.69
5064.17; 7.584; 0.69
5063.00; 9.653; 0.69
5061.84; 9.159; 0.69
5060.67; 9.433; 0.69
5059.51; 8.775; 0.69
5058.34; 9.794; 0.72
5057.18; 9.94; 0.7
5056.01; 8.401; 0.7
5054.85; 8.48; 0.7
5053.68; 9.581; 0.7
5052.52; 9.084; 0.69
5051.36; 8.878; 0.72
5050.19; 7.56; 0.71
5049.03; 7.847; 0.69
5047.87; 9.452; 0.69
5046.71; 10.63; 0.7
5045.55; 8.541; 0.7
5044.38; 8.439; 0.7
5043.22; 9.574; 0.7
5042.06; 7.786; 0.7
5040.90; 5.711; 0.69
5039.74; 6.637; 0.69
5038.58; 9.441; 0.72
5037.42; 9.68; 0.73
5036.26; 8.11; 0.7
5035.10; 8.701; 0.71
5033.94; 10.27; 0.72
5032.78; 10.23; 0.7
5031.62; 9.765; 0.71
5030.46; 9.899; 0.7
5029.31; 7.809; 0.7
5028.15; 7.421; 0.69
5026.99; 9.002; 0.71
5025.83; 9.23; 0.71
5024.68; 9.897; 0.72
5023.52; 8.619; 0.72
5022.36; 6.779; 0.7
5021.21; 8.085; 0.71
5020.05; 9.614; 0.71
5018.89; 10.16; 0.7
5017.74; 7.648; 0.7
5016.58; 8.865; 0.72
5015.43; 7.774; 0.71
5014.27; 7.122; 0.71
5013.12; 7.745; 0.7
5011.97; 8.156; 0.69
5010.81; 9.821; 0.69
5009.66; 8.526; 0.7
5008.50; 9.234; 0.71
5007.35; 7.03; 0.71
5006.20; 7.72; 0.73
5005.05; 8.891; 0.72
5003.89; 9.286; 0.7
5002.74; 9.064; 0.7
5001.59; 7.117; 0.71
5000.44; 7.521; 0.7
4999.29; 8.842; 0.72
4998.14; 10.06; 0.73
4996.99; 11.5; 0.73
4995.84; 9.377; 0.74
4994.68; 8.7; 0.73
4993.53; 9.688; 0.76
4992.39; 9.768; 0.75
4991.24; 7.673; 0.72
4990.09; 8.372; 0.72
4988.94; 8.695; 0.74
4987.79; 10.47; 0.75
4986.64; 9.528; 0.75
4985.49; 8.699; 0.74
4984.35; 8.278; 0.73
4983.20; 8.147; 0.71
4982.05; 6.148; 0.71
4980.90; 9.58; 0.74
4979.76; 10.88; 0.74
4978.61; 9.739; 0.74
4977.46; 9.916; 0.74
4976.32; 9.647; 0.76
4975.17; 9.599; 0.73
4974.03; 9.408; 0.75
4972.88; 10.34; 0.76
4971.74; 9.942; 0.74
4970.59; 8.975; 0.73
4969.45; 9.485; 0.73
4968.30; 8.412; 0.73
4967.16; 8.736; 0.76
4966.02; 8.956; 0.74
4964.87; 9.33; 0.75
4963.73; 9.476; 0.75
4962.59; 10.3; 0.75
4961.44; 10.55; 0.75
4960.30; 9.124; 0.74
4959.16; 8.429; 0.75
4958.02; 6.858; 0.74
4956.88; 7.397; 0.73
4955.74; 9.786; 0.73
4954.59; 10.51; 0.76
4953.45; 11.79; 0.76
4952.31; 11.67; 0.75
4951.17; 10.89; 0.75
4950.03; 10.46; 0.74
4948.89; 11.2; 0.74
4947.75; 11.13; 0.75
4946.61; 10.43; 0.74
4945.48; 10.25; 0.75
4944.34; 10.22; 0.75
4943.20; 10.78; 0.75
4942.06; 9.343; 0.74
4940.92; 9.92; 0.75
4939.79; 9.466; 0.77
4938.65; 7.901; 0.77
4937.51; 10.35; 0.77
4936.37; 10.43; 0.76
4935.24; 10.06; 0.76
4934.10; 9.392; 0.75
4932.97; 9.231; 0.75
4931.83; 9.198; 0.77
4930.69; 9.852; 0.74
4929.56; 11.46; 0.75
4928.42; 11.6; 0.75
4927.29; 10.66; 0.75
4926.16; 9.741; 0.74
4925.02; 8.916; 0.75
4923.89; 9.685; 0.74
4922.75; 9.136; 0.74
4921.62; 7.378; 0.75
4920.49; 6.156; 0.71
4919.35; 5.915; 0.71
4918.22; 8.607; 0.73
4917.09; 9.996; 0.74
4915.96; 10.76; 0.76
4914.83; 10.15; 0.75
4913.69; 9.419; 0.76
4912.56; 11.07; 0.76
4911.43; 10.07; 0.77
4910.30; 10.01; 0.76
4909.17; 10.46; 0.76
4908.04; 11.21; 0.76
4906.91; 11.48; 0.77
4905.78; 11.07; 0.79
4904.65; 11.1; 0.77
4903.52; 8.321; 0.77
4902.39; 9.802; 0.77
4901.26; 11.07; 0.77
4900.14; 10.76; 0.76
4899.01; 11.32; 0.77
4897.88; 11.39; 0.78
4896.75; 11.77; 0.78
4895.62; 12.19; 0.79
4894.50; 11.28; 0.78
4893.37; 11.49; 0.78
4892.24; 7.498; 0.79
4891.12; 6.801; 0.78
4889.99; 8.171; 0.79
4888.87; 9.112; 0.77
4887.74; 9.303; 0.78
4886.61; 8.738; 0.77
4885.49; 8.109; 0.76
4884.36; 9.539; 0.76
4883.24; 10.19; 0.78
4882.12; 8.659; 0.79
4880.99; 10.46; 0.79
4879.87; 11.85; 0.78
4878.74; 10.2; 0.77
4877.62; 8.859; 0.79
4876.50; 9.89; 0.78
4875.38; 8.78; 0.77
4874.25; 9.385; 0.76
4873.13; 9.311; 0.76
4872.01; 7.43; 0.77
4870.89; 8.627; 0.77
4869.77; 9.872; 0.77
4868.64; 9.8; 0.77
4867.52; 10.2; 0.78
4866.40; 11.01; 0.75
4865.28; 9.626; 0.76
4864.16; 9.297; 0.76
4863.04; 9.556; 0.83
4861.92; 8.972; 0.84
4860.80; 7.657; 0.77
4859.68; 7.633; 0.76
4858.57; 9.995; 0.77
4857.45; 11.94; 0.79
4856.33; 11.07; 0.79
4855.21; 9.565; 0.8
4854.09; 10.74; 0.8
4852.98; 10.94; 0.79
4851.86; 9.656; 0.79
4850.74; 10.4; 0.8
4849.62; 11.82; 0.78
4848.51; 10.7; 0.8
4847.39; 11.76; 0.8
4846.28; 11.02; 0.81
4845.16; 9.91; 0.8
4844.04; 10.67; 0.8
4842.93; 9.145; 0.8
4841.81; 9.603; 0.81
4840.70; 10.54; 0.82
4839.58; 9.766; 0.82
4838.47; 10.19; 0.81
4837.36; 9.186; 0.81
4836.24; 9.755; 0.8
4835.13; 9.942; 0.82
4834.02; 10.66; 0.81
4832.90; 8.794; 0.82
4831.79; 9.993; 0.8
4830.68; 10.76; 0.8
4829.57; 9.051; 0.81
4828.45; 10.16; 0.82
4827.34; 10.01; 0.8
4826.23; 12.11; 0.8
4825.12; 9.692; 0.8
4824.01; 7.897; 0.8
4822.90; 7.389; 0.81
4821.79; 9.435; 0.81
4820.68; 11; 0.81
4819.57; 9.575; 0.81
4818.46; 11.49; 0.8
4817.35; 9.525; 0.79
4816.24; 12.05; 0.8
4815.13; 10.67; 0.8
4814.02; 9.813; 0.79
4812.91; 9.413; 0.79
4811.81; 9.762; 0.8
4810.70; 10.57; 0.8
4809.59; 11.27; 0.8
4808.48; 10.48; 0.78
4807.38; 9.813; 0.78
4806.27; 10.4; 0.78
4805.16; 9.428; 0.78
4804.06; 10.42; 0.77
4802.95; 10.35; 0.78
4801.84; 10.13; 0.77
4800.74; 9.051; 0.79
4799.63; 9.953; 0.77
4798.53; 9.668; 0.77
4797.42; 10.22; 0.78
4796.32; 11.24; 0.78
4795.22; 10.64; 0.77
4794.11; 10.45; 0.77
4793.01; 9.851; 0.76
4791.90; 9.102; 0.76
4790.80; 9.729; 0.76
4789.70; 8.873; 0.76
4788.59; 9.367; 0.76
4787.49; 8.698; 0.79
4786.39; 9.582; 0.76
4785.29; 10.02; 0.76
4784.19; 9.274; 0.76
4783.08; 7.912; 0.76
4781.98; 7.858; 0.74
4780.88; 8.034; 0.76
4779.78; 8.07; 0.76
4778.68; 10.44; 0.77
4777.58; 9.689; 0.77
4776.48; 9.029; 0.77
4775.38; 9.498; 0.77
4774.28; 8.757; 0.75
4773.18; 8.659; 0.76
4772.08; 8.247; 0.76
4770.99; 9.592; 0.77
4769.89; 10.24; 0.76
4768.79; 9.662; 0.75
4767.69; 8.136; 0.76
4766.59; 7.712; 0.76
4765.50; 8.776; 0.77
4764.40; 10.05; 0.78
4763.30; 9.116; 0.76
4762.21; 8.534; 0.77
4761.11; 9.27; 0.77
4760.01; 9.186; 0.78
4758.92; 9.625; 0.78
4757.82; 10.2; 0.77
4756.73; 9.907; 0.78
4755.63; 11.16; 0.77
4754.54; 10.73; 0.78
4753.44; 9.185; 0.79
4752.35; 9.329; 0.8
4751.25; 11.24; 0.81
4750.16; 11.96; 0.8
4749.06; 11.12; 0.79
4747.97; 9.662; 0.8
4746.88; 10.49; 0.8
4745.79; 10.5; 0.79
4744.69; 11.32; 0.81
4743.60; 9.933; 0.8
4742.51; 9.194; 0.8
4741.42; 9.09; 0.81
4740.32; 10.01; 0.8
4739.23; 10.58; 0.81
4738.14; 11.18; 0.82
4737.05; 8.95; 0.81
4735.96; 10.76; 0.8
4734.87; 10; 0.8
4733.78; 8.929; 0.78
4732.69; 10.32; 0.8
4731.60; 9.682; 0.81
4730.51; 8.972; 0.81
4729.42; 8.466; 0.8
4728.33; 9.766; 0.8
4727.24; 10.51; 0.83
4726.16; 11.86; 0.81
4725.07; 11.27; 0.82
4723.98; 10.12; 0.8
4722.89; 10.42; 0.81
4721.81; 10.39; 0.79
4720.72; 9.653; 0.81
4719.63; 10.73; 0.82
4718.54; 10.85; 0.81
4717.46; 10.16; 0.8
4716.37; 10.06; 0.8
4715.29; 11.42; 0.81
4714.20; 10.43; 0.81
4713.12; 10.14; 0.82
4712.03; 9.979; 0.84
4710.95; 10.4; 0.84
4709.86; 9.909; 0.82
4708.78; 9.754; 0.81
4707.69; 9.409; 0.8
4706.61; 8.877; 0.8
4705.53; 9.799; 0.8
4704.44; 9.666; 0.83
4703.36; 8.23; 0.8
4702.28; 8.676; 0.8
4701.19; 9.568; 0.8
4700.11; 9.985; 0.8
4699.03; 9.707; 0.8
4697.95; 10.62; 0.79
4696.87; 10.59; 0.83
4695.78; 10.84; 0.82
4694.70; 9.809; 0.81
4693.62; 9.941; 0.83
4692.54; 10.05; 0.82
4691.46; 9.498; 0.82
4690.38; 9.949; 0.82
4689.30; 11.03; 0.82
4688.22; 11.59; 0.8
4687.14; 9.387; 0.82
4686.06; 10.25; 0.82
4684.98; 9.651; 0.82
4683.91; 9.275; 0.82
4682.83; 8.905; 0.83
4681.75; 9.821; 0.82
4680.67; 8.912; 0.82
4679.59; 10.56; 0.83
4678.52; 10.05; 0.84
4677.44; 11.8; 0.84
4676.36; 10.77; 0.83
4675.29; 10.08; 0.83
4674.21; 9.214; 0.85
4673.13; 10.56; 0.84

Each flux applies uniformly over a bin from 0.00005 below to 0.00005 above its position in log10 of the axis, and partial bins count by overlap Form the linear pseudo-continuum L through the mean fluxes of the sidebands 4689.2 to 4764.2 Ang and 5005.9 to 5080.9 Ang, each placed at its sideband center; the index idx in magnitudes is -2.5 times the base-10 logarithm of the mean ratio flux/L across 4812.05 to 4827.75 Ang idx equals -0.05 mag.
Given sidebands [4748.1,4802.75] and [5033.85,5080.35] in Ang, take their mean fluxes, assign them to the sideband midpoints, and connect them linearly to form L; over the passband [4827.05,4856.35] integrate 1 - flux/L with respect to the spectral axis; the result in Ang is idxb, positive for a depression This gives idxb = -2.9 Ang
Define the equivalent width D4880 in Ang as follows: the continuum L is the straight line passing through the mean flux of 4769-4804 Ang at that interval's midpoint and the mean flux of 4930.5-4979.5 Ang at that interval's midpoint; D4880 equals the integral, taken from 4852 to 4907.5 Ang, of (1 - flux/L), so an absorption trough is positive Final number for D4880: -1.3 Ang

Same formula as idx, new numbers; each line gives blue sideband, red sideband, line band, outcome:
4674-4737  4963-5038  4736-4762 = -0.032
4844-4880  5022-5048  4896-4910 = -0.125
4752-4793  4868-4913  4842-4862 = -0.058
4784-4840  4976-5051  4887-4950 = -0.068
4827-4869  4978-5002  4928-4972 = -0.059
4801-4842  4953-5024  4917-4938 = 0.001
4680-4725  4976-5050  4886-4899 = -0.069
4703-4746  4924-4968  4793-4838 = -0.008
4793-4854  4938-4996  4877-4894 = 0.068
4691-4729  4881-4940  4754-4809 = 0.053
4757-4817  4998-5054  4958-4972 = -0.040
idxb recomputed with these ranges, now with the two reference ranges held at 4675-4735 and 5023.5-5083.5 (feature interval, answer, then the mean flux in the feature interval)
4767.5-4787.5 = 1.37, 9.05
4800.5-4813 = -0.73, 10.1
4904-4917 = -2.06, 10.6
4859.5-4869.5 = -0.06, 9.38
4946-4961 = -1.73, 9.99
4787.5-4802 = -0.27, 9.82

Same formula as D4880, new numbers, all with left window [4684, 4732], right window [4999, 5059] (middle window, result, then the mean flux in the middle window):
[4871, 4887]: -0.1 Ang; 9.38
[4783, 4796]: 0.2 Ang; 9.54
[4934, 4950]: -1.9 Ang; 10.1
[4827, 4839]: -0.5 Ang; 9.86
